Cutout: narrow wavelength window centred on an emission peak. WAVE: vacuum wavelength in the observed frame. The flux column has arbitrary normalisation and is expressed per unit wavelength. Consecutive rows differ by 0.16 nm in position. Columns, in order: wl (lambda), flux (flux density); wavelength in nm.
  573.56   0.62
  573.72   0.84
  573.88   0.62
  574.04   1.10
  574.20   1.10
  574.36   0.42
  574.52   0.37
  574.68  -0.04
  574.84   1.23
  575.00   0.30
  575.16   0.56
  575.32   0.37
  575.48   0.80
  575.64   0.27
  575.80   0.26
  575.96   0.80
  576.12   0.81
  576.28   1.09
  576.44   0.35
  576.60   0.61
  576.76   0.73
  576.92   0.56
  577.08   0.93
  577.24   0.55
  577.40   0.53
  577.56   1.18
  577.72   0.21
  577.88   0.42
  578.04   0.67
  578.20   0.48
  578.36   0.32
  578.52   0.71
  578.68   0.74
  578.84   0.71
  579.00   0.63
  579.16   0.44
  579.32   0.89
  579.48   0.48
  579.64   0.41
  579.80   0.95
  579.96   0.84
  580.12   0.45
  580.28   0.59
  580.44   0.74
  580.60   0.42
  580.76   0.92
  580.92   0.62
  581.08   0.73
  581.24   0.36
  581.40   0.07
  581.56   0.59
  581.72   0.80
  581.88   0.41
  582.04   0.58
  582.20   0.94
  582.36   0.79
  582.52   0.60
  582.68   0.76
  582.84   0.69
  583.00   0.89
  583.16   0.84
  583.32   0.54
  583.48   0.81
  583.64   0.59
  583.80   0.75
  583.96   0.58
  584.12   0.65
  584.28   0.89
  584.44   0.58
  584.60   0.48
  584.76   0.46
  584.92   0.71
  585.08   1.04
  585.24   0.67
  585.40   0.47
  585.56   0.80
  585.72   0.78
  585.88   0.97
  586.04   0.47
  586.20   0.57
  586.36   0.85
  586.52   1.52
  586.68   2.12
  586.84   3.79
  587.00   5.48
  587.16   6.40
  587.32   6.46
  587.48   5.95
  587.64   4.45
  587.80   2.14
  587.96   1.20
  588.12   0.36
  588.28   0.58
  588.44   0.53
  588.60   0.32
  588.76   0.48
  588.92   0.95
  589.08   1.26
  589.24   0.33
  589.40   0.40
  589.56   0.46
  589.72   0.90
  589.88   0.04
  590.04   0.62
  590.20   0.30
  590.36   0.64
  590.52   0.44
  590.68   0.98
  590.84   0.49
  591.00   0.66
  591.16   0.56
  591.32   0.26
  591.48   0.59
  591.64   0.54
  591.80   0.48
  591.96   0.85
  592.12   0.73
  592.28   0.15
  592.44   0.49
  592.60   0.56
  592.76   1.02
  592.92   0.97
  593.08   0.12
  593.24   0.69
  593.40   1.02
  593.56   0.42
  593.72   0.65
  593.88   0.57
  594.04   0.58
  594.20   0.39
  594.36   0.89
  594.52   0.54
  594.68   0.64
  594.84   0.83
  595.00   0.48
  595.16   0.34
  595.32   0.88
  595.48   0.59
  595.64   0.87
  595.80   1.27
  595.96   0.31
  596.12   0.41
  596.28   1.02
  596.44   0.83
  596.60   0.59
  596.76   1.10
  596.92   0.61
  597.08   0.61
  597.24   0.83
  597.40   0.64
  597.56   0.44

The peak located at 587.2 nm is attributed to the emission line [O II]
